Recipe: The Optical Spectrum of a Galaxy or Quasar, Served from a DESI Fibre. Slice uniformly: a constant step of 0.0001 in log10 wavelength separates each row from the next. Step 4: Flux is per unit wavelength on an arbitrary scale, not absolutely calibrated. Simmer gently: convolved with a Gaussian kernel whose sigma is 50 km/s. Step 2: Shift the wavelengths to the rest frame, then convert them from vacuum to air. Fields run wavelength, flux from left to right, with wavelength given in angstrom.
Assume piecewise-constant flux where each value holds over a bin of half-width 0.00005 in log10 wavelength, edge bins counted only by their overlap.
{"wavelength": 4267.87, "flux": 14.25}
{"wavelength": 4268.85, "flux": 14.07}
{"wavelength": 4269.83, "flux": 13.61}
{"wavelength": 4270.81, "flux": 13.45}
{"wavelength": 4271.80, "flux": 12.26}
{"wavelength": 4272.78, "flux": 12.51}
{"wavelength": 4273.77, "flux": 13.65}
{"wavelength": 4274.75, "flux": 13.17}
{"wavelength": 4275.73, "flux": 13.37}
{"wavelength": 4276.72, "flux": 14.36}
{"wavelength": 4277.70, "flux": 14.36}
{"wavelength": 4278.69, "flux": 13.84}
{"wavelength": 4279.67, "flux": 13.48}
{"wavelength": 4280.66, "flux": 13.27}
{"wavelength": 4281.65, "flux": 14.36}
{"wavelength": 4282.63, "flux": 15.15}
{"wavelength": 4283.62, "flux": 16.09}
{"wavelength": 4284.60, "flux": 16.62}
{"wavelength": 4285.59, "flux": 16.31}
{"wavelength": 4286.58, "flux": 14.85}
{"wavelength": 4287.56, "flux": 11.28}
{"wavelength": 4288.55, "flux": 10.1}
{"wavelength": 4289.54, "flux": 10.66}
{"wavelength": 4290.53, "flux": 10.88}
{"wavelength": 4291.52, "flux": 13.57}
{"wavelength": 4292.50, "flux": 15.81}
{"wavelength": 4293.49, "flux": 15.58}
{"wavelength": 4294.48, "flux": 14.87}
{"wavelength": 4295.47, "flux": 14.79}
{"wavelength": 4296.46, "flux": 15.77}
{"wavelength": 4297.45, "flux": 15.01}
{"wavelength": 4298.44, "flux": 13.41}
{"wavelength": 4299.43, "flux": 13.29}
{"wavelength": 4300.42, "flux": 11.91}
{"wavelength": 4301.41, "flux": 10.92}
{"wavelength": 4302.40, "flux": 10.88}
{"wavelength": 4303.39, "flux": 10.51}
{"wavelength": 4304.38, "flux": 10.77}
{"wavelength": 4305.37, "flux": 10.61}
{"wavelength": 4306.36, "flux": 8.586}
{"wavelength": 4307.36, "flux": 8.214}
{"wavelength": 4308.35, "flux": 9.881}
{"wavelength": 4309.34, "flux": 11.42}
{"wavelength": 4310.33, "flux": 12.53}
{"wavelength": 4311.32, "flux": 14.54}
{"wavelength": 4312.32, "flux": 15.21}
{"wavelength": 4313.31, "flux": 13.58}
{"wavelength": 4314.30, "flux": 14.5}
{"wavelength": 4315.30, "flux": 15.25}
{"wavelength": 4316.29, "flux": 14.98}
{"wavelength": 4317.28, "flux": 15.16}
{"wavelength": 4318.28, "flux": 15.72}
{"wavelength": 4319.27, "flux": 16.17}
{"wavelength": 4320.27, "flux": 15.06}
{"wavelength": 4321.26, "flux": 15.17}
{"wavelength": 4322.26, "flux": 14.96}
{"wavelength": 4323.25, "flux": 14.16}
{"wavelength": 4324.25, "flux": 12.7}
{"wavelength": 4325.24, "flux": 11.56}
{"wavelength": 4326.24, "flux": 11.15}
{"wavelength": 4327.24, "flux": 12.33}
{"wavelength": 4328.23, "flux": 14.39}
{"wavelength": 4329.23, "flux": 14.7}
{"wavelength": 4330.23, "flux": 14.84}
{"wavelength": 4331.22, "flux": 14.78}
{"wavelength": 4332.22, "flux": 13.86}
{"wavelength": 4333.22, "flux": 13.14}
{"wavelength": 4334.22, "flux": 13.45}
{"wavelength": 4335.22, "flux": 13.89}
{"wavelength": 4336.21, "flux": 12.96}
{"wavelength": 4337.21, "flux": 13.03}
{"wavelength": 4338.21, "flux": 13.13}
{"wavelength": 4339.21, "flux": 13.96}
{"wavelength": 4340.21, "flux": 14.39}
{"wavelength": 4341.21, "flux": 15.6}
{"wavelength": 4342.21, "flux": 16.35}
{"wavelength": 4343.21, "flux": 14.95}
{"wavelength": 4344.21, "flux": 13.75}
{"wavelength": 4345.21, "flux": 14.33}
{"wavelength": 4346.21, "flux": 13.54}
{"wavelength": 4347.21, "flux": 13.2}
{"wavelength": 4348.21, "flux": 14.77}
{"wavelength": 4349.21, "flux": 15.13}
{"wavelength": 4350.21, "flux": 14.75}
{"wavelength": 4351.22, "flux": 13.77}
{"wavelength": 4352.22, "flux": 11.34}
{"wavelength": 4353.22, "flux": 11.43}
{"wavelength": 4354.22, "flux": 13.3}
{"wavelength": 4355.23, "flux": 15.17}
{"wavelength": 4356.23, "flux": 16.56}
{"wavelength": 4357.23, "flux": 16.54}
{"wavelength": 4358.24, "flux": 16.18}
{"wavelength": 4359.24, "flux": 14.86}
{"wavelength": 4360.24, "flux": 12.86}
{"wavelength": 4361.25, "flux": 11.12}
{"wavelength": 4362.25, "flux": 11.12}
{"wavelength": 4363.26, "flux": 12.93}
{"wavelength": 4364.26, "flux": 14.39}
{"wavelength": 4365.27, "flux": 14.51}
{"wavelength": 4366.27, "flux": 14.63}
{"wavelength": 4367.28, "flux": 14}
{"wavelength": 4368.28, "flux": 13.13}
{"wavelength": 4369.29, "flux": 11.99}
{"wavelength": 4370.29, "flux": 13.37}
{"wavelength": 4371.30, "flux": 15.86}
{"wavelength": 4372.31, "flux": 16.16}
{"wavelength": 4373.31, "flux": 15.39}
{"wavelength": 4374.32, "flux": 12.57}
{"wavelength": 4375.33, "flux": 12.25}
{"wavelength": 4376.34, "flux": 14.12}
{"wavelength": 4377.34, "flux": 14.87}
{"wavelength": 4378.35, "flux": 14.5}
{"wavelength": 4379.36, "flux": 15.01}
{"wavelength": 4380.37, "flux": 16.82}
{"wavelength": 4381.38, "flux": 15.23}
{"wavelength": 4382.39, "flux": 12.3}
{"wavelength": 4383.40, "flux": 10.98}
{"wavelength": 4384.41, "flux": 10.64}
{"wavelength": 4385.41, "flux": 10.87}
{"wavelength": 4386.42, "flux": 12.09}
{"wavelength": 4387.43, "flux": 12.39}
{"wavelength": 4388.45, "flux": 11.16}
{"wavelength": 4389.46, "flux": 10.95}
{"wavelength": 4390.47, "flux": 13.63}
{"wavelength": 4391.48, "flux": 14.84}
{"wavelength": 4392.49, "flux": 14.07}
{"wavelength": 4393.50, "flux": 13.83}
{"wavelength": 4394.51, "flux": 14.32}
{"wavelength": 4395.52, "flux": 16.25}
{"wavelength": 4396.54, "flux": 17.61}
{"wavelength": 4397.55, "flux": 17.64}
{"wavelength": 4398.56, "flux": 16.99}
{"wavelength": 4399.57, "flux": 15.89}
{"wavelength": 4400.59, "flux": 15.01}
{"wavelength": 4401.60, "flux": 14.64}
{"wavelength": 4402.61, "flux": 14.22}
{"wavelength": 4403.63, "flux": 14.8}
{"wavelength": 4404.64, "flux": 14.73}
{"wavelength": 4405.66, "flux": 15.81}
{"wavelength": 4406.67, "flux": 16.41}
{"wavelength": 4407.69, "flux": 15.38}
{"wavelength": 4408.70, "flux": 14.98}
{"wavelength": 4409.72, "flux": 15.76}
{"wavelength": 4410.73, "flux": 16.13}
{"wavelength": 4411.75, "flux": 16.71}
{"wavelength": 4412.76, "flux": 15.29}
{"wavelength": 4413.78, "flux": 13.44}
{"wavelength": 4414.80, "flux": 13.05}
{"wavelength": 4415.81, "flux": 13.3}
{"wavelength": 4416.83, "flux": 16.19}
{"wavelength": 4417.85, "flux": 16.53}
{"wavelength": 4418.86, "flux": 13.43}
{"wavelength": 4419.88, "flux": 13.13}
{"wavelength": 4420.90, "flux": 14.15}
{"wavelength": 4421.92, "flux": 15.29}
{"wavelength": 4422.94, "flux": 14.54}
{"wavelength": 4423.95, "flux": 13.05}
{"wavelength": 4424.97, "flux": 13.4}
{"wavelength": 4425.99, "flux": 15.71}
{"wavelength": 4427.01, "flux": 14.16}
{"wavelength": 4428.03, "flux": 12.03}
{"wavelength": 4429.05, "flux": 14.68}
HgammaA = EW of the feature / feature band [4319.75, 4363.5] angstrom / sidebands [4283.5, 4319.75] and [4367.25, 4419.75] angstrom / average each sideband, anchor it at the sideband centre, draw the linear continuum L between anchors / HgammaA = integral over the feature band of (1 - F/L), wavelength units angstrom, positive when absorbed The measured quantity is -0.6 angstrom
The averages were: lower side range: 13.2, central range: 13.9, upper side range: 14.4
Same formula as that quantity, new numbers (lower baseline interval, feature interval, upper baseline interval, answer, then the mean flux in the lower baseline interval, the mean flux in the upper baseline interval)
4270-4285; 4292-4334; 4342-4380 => 1.8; 14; 14.1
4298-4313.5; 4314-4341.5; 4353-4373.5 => -3.4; 11.6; 14.1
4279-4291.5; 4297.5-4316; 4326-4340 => 2.0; 13.6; 13.6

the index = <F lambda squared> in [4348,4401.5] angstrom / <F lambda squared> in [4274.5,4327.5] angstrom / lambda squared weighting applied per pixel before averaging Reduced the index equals 1.08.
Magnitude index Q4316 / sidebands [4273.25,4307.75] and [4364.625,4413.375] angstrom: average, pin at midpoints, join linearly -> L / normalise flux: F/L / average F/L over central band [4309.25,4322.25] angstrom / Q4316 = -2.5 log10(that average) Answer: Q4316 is -0.09 mag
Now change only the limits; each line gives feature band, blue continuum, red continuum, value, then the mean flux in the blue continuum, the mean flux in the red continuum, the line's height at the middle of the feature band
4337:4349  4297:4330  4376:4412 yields -0.06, 13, 14.5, 13.6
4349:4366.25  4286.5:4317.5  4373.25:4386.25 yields -0.05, 12.7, 13.4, 13.2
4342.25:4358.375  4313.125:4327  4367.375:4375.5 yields -0.02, 14.3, 13.9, 14.1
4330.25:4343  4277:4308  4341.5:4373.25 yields -0.03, 13.1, 14.1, 13.8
